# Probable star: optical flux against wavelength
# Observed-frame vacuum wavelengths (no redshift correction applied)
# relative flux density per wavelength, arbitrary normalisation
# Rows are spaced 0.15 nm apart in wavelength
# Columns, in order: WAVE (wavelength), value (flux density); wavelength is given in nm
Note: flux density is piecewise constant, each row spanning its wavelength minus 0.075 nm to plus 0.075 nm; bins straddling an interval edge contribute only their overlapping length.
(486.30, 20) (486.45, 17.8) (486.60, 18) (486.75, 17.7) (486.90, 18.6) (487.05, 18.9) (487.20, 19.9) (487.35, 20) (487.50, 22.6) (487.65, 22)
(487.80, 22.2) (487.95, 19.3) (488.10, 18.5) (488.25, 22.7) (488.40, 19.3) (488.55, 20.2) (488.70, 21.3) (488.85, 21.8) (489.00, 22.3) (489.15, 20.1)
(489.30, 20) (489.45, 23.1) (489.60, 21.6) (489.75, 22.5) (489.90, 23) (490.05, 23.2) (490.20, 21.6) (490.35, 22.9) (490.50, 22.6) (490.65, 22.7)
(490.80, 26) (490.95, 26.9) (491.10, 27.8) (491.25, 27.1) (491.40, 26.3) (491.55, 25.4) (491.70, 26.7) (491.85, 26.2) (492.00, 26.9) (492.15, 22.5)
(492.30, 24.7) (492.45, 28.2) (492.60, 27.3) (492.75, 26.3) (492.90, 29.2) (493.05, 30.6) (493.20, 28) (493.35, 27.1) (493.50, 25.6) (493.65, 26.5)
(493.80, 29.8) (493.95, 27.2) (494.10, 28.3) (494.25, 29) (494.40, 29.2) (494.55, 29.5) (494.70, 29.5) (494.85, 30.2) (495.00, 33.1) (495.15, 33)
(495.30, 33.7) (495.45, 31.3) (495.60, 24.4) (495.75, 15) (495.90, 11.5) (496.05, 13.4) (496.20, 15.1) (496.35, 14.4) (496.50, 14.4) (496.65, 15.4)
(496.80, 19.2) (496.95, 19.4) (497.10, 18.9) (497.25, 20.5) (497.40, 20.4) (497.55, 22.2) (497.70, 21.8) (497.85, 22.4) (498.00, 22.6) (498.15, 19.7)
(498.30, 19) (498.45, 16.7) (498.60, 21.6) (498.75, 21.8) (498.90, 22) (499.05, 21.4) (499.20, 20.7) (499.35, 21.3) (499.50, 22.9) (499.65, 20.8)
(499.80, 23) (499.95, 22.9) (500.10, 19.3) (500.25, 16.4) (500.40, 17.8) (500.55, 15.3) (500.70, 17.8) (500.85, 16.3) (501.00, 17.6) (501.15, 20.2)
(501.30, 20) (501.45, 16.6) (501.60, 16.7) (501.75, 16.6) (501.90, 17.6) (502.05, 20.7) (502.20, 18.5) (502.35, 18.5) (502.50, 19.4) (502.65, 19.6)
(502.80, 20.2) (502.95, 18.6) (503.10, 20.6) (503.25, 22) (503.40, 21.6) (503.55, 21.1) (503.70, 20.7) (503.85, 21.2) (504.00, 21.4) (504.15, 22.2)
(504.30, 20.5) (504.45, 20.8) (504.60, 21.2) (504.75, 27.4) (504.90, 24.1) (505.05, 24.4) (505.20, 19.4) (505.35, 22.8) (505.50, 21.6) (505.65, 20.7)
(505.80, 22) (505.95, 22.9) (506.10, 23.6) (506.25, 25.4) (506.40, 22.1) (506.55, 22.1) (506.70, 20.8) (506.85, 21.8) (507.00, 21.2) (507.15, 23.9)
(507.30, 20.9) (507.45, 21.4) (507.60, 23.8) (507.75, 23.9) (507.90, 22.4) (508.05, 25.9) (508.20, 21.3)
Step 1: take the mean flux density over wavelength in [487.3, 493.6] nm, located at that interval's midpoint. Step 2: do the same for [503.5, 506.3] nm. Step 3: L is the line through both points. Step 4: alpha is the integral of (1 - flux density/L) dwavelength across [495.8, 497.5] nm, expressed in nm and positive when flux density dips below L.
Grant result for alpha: 0.48 nm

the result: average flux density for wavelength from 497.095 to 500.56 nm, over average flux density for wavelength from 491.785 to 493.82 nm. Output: 0.76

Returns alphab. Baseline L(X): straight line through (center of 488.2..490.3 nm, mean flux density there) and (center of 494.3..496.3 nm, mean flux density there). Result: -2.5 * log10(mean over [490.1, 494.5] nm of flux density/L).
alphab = -0.13 mag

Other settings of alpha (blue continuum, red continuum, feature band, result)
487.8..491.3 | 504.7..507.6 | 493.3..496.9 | -0.30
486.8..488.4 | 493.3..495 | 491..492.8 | -0.04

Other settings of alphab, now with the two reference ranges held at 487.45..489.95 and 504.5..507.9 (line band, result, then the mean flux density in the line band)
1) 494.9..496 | -0.18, 25.8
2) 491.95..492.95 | -0.22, 26.4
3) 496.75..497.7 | 0.09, 20.3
